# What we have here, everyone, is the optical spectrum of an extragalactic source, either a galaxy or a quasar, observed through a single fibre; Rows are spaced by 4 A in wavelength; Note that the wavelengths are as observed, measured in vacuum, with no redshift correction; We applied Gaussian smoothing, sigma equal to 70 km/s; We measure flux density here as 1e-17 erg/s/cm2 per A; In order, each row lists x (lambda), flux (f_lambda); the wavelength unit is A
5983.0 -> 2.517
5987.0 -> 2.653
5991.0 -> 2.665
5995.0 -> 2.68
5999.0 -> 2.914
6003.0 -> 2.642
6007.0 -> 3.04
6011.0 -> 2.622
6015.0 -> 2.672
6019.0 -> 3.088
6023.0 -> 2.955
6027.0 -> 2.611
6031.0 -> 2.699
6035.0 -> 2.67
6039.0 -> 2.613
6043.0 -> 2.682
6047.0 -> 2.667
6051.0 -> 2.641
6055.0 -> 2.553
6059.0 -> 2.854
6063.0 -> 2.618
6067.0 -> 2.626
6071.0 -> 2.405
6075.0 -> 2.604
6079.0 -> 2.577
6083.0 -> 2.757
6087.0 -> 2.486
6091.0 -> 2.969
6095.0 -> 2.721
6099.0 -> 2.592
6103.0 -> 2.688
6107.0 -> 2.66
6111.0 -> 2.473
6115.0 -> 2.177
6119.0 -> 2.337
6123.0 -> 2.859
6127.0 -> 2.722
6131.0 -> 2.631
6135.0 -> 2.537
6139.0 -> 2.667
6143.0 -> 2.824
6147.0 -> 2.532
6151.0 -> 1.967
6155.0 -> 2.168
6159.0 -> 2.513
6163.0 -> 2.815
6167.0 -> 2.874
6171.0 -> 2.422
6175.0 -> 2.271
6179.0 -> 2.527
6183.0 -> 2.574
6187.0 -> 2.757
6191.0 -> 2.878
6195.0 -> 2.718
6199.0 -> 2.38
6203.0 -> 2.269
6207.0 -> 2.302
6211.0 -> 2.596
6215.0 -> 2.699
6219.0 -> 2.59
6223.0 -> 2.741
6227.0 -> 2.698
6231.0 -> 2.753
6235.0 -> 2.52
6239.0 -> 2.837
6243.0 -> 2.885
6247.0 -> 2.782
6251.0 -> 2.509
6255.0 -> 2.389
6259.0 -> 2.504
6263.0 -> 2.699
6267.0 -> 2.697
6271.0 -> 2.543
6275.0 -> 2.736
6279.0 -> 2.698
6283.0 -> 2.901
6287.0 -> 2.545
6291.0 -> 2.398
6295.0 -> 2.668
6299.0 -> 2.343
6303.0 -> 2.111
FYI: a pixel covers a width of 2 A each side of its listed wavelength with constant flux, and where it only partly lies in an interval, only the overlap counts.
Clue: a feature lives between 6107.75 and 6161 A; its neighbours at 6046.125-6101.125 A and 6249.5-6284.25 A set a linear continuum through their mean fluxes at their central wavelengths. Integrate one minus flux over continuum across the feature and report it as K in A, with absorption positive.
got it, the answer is 2.9 A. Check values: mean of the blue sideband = 2.65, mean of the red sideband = 2.63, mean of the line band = 2.5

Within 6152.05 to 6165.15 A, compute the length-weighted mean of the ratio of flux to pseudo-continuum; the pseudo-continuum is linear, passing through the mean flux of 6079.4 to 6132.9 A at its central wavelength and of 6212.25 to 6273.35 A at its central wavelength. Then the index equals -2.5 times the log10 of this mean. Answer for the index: 0.07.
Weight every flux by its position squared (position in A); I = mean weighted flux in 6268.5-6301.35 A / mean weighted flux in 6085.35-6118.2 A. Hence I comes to 1.07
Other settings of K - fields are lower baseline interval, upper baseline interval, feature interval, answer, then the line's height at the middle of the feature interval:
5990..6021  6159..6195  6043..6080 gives 1.65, 2.74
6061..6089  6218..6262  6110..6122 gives 1.11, 2.6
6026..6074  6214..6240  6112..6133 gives 0.91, 2.66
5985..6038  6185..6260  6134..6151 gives 0.69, 2.67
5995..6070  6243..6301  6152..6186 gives 1.90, 2.66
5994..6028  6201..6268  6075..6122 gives 2.46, 2.73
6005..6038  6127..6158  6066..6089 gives 0.68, 2.65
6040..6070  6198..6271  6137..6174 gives 1.43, 2.63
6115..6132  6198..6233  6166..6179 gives 0.39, 2.57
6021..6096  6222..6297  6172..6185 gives 1.01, 2.66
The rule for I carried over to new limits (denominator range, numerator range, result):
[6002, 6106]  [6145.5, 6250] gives 1.00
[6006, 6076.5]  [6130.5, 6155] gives 0.95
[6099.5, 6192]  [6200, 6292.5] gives 1.06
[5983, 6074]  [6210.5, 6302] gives 1.05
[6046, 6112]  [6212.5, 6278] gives 1.06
